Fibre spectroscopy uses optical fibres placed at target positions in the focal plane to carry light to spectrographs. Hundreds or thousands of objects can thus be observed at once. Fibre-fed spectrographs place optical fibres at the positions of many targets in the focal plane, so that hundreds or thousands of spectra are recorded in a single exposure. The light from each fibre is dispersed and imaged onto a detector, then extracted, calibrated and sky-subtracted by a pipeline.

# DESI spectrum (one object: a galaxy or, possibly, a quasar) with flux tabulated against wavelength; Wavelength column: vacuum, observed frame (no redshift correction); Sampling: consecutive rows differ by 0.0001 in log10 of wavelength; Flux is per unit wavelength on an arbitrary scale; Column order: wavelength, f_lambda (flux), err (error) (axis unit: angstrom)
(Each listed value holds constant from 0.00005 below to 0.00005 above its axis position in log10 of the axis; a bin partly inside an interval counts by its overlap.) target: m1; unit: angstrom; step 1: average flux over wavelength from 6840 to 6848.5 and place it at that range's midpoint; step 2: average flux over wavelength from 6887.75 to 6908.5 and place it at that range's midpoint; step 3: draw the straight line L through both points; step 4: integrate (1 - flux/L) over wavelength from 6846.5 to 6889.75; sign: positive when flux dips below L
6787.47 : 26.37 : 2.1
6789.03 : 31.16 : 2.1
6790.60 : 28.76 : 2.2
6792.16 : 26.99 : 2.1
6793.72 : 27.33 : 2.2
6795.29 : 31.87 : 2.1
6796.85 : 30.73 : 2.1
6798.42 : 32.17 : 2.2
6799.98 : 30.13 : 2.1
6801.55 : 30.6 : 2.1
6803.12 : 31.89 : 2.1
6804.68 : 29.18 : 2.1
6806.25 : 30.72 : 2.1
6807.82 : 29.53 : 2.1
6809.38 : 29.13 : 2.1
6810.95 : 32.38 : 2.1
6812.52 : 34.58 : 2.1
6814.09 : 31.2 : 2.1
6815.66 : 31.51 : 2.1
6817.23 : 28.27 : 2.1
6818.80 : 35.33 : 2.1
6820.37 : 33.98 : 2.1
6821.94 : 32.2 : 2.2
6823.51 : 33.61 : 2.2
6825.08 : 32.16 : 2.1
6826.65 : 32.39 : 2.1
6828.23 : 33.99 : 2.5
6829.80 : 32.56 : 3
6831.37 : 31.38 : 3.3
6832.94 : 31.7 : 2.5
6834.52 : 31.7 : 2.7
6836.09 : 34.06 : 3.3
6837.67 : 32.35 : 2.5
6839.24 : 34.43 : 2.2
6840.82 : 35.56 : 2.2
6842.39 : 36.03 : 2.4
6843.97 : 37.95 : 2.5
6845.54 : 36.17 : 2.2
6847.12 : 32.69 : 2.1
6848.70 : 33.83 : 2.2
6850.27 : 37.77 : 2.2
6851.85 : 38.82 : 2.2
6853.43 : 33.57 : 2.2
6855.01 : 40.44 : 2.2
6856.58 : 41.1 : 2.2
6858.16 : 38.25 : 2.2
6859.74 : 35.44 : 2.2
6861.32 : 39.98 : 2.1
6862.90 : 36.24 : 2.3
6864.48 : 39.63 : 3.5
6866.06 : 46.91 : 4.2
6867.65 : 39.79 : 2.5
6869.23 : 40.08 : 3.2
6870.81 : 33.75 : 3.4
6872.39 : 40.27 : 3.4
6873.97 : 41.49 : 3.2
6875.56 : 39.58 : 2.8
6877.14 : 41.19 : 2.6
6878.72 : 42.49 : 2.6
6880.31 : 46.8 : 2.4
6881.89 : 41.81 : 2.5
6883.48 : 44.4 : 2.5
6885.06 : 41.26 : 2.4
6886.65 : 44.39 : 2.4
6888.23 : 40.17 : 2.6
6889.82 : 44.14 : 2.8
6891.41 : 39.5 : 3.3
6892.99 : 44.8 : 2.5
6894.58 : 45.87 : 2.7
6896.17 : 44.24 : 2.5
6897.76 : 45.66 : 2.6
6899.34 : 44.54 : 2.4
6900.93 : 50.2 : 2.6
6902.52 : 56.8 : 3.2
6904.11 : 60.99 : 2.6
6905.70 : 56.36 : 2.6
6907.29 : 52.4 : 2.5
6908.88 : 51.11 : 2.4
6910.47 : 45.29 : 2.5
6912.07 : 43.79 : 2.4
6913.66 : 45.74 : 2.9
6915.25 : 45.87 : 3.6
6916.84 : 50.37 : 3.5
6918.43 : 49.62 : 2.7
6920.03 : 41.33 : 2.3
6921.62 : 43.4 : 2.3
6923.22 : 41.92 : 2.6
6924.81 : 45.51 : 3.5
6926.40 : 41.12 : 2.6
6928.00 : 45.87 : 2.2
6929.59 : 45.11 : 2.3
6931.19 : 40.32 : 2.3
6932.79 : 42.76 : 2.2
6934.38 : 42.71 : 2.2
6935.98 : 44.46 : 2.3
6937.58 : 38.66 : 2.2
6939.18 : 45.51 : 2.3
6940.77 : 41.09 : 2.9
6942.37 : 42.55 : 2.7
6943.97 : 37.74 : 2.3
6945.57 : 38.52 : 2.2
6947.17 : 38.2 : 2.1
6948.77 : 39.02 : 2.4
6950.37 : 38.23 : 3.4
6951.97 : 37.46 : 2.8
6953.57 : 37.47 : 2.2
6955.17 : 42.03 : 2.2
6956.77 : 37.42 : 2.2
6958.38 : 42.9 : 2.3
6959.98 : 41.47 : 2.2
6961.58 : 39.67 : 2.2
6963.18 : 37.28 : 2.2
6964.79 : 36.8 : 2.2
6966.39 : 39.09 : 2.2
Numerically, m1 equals 1.4 angstrom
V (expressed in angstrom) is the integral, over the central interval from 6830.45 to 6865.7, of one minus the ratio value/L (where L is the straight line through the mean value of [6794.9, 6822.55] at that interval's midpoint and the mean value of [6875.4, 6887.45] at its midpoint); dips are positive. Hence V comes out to 1.6 angstrom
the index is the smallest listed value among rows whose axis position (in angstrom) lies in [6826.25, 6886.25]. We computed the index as 31.38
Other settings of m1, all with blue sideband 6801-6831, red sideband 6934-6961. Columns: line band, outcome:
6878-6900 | -4.2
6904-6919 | -4.6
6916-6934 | -2.5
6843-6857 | -1.1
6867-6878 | -1.2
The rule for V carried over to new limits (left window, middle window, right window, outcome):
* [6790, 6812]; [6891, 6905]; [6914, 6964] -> -3.6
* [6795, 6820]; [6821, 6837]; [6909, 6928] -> 0.6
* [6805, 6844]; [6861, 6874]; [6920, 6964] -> -1.5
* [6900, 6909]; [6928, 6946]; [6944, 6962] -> 0.9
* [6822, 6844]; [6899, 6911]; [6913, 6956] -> -3.9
